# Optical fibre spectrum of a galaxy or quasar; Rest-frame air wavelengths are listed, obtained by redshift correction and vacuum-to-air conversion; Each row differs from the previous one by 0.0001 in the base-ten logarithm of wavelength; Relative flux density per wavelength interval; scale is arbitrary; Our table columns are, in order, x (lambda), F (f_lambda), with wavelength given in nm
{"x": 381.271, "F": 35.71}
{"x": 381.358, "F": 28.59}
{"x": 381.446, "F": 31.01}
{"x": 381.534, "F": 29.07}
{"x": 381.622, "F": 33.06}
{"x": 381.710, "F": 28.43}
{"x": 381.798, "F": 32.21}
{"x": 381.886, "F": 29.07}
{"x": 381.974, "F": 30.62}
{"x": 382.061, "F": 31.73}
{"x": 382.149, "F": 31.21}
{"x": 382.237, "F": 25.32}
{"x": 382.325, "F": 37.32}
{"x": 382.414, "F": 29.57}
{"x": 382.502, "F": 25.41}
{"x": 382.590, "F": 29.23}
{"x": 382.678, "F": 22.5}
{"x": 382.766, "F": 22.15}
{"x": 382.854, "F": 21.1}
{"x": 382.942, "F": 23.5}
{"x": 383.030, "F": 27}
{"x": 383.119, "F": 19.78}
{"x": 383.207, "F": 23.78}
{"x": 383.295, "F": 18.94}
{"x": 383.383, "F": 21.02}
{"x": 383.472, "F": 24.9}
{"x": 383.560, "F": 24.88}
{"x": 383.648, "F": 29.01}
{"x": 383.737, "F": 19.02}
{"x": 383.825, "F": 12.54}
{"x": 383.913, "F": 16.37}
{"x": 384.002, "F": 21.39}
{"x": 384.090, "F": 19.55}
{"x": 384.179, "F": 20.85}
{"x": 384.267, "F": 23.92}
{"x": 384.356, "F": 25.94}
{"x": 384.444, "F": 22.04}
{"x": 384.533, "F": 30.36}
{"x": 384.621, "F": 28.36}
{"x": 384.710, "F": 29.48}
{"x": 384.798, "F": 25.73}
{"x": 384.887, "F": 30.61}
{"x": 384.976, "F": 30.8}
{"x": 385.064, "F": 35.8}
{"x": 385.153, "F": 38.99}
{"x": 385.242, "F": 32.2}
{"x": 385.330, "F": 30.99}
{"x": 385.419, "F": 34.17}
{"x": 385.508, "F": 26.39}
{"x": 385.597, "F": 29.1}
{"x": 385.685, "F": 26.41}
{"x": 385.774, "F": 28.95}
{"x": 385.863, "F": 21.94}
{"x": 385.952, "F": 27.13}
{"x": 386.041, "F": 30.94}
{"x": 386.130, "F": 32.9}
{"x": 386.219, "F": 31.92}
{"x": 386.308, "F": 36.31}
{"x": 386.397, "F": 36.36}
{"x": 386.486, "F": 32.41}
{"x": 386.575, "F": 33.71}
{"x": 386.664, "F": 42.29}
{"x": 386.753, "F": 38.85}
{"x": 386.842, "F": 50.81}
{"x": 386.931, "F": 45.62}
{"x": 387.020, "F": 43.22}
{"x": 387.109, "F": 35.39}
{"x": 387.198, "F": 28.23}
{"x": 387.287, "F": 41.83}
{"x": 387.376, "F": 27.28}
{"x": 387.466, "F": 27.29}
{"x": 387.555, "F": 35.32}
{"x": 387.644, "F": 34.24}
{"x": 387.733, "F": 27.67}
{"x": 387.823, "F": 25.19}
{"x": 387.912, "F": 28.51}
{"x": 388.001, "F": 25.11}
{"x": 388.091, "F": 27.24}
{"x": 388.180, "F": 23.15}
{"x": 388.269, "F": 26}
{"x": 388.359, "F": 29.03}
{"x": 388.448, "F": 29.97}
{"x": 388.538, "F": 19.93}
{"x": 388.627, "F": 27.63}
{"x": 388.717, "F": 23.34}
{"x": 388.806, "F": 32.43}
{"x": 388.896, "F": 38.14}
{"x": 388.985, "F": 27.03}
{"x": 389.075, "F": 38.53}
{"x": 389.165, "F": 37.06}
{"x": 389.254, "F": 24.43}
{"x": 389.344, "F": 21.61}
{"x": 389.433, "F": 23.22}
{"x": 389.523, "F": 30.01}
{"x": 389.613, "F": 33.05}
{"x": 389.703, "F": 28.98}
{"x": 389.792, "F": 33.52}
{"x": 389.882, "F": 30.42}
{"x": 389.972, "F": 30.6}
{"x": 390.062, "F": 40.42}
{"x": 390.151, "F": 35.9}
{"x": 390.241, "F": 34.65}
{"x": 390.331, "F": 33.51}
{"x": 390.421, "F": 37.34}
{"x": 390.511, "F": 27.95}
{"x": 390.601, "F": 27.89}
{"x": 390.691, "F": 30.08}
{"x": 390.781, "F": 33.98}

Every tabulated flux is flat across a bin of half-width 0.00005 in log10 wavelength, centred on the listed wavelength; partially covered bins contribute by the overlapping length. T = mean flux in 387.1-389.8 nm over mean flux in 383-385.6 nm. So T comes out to 1.1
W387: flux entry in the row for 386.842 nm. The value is 50.81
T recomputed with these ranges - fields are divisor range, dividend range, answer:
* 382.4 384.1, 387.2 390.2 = 1.32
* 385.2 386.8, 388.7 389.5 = 0.93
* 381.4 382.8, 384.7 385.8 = 1.05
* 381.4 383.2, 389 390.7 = 1.13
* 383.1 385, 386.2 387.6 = 1.56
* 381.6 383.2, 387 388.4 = 1.09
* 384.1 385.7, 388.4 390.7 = 1.06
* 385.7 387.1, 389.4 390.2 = 0.90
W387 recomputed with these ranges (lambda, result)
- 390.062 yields 40.42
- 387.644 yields 34.24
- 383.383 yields 21.02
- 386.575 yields 33.71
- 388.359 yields 29.03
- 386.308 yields 36.31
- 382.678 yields 22.5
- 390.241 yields 34.65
